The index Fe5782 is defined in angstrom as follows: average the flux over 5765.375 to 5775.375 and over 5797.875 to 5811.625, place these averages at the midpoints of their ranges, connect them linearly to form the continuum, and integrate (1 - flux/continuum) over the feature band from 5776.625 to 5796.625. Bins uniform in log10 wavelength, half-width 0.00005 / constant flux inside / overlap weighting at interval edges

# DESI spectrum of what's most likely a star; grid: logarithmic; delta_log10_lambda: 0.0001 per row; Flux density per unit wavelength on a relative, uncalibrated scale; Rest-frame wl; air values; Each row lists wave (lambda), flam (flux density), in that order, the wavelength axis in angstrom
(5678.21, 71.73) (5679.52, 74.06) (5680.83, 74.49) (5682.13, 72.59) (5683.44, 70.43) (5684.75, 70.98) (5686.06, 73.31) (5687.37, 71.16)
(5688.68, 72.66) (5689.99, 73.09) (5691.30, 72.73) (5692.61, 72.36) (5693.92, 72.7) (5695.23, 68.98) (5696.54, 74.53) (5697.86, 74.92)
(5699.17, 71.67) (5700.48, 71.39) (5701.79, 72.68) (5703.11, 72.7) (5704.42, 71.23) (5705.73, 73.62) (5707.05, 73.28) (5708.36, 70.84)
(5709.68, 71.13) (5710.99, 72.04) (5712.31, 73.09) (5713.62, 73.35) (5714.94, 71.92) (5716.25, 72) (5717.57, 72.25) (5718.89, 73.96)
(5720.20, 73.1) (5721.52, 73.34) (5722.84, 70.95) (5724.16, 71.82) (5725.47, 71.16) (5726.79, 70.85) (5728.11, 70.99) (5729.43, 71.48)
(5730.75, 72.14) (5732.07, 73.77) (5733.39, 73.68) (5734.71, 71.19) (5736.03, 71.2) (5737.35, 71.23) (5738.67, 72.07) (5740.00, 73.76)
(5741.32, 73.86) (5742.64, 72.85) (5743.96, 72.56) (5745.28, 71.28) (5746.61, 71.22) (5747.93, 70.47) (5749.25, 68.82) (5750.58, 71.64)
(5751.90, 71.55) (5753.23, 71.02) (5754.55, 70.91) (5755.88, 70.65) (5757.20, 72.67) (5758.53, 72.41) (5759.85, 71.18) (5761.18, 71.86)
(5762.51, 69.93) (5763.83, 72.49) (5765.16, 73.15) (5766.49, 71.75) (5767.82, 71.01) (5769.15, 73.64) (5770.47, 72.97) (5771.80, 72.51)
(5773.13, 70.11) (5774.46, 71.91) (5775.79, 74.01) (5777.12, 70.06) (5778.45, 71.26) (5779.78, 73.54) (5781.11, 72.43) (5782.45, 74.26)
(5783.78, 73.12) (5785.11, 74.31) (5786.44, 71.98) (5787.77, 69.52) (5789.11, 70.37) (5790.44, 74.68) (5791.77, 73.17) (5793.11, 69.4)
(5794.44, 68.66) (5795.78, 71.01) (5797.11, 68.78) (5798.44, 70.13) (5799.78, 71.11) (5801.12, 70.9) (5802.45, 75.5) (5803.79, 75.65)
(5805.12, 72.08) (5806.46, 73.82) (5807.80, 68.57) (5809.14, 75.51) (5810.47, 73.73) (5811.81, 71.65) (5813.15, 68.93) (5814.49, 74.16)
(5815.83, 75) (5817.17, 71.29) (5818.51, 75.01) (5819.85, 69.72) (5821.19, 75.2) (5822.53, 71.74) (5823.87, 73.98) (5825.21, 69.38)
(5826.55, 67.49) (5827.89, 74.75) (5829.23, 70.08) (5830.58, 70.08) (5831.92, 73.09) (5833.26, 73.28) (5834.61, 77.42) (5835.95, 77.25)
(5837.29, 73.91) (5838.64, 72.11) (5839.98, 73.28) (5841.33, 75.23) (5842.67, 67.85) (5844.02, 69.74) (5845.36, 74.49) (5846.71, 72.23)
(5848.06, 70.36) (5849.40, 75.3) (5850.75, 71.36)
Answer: 0.1 angstrom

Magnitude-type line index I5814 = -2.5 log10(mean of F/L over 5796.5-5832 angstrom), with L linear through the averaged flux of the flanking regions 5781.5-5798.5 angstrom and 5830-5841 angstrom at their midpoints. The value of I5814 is 0.010 mag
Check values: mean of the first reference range 71.6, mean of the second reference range 73.9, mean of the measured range 72.1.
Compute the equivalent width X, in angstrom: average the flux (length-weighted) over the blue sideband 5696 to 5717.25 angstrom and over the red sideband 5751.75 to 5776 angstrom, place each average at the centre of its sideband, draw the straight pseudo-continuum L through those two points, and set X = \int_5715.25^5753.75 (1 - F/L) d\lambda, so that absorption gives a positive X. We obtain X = 0.13 angstrom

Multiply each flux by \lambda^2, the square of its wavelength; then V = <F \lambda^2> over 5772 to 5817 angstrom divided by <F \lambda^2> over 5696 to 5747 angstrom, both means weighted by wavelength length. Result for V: 1.02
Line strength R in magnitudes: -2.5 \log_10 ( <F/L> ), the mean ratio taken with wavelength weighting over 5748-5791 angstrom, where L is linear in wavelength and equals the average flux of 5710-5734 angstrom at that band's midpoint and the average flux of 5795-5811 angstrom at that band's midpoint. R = 0.01 mag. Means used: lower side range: 72.3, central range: 71.9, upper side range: 72.2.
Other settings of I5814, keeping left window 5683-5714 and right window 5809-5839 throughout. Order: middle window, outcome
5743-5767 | 0.02 mag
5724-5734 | 0.01 mag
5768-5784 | 0.00 mag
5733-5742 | 0.00 mag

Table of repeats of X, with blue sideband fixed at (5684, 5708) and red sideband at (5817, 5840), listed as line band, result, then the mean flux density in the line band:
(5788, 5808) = 0.3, 71.6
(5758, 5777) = 0.2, 72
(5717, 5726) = 0.0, 72.4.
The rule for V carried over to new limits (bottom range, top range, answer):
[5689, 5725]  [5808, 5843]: 1.05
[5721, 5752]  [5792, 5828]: 1.03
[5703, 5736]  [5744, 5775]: 1.00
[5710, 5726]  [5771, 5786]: 1.02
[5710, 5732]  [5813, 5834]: 1.04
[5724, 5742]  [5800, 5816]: 1.04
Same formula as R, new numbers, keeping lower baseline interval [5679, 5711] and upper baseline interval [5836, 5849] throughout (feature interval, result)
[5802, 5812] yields -0.01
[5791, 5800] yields 0.03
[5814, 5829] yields 0.00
